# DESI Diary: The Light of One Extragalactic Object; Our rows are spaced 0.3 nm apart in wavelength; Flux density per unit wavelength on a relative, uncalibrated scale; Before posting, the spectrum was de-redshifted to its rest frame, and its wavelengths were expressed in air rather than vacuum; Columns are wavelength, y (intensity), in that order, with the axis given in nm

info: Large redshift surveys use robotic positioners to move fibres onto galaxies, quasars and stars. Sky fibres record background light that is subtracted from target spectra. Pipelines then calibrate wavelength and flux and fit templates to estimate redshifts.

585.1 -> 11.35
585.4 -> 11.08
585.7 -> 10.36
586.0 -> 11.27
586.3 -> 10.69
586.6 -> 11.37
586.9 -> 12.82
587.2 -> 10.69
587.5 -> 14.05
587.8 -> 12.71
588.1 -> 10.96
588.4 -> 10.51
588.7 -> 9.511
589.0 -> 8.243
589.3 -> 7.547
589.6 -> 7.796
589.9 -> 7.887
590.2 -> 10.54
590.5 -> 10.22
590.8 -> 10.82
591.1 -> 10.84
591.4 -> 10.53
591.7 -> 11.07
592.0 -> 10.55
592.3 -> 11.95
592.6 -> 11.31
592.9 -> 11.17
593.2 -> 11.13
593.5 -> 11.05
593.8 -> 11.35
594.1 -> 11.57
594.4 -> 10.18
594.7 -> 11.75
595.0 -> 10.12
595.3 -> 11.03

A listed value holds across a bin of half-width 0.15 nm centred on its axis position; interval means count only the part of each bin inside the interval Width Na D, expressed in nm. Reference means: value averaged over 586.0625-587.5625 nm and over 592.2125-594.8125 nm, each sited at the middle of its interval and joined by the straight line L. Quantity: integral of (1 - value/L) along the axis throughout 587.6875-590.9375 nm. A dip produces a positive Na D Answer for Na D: 0.54 nm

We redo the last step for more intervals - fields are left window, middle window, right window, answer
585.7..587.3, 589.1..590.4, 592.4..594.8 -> 0.32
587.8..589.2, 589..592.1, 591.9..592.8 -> 0.30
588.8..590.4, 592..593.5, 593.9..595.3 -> -0.19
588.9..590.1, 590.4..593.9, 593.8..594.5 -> -0.48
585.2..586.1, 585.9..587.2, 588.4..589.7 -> -0.15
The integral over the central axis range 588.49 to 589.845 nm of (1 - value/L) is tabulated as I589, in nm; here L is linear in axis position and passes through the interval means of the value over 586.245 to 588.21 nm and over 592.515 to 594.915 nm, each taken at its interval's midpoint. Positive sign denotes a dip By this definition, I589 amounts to 0.391 nm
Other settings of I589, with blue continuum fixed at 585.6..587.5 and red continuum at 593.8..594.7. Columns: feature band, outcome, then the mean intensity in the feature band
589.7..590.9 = 0.16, 9.74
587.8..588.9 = 0.08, 10.6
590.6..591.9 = 0.05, 10.8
